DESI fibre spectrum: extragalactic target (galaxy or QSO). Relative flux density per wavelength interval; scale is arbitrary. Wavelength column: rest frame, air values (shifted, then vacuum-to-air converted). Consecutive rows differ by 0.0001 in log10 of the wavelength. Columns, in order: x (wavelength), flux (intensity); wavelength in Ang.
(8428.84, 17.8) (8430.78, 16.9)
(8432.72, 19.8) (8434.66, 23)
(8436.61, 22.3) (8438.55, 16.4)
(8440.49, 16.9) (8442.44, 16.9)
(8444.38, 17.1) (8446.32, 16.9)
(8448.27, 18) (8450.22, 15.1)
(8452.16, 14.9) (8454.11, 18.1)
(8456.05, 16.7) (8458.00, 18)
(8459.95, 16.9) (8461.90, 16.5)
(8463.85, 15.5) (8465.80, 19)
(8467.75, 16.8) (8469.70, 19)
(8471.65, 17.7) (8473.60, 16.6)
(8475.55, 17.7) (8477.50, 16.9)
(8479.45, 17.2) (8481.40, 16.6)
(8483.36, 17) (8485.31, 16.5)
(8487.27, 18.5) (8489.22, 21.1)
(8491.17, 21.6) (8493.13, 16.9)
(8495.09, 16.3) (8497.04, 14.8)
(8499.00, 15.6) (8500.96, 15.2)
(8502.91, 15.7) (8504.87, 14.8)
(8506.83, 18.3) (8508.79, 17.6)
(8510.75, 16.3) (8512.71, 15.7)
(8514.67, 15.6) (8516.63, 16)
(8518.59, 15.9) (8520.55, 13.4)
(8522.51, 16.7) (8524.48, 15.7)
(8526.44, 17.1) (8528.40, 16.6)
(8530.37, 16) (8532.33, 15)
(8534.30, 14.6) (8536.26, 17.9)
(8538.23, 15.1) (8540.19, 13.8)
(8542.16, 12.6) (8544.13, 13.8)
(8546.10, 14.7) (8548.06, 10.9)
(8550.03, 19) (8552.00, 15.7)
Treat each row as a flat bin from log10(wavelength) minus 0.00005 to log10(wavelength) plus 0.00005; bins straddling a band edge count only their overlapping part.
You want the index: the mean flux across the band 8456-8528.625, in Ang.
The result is 16.8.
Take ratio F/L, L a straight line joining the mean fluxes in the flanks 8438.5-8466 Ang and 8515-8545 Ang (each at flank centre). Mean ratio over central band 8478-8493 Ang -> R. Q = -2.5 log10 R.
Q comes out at -0.13 mag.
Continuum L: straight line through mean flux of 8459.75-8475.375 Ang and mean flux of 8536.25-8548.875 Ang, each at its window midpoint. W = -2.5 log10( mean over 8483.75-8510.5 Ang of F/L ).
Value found -0.08 mag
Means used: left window 17.3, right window 13.9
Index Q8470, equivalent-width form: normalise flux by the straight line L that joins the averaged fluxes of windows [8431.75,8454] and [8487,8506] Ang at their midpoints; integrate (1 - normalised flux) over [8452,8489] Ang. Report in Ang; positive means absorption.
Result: 0.3 Ang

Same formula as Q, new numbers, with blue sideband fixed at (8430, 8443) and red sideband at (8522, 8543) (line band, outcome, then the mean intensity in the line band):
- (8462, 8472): 0.024 mag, 17.5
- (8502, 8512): -0.004 mag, 16.5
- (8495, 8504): 0.086 mag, 15.4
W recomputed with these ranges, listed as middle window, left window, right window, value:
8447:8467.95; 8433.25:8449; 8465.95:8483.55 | 0.067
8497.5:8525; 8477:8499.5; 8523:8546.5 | 0.034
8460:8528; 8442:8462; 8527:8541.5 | -0.041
